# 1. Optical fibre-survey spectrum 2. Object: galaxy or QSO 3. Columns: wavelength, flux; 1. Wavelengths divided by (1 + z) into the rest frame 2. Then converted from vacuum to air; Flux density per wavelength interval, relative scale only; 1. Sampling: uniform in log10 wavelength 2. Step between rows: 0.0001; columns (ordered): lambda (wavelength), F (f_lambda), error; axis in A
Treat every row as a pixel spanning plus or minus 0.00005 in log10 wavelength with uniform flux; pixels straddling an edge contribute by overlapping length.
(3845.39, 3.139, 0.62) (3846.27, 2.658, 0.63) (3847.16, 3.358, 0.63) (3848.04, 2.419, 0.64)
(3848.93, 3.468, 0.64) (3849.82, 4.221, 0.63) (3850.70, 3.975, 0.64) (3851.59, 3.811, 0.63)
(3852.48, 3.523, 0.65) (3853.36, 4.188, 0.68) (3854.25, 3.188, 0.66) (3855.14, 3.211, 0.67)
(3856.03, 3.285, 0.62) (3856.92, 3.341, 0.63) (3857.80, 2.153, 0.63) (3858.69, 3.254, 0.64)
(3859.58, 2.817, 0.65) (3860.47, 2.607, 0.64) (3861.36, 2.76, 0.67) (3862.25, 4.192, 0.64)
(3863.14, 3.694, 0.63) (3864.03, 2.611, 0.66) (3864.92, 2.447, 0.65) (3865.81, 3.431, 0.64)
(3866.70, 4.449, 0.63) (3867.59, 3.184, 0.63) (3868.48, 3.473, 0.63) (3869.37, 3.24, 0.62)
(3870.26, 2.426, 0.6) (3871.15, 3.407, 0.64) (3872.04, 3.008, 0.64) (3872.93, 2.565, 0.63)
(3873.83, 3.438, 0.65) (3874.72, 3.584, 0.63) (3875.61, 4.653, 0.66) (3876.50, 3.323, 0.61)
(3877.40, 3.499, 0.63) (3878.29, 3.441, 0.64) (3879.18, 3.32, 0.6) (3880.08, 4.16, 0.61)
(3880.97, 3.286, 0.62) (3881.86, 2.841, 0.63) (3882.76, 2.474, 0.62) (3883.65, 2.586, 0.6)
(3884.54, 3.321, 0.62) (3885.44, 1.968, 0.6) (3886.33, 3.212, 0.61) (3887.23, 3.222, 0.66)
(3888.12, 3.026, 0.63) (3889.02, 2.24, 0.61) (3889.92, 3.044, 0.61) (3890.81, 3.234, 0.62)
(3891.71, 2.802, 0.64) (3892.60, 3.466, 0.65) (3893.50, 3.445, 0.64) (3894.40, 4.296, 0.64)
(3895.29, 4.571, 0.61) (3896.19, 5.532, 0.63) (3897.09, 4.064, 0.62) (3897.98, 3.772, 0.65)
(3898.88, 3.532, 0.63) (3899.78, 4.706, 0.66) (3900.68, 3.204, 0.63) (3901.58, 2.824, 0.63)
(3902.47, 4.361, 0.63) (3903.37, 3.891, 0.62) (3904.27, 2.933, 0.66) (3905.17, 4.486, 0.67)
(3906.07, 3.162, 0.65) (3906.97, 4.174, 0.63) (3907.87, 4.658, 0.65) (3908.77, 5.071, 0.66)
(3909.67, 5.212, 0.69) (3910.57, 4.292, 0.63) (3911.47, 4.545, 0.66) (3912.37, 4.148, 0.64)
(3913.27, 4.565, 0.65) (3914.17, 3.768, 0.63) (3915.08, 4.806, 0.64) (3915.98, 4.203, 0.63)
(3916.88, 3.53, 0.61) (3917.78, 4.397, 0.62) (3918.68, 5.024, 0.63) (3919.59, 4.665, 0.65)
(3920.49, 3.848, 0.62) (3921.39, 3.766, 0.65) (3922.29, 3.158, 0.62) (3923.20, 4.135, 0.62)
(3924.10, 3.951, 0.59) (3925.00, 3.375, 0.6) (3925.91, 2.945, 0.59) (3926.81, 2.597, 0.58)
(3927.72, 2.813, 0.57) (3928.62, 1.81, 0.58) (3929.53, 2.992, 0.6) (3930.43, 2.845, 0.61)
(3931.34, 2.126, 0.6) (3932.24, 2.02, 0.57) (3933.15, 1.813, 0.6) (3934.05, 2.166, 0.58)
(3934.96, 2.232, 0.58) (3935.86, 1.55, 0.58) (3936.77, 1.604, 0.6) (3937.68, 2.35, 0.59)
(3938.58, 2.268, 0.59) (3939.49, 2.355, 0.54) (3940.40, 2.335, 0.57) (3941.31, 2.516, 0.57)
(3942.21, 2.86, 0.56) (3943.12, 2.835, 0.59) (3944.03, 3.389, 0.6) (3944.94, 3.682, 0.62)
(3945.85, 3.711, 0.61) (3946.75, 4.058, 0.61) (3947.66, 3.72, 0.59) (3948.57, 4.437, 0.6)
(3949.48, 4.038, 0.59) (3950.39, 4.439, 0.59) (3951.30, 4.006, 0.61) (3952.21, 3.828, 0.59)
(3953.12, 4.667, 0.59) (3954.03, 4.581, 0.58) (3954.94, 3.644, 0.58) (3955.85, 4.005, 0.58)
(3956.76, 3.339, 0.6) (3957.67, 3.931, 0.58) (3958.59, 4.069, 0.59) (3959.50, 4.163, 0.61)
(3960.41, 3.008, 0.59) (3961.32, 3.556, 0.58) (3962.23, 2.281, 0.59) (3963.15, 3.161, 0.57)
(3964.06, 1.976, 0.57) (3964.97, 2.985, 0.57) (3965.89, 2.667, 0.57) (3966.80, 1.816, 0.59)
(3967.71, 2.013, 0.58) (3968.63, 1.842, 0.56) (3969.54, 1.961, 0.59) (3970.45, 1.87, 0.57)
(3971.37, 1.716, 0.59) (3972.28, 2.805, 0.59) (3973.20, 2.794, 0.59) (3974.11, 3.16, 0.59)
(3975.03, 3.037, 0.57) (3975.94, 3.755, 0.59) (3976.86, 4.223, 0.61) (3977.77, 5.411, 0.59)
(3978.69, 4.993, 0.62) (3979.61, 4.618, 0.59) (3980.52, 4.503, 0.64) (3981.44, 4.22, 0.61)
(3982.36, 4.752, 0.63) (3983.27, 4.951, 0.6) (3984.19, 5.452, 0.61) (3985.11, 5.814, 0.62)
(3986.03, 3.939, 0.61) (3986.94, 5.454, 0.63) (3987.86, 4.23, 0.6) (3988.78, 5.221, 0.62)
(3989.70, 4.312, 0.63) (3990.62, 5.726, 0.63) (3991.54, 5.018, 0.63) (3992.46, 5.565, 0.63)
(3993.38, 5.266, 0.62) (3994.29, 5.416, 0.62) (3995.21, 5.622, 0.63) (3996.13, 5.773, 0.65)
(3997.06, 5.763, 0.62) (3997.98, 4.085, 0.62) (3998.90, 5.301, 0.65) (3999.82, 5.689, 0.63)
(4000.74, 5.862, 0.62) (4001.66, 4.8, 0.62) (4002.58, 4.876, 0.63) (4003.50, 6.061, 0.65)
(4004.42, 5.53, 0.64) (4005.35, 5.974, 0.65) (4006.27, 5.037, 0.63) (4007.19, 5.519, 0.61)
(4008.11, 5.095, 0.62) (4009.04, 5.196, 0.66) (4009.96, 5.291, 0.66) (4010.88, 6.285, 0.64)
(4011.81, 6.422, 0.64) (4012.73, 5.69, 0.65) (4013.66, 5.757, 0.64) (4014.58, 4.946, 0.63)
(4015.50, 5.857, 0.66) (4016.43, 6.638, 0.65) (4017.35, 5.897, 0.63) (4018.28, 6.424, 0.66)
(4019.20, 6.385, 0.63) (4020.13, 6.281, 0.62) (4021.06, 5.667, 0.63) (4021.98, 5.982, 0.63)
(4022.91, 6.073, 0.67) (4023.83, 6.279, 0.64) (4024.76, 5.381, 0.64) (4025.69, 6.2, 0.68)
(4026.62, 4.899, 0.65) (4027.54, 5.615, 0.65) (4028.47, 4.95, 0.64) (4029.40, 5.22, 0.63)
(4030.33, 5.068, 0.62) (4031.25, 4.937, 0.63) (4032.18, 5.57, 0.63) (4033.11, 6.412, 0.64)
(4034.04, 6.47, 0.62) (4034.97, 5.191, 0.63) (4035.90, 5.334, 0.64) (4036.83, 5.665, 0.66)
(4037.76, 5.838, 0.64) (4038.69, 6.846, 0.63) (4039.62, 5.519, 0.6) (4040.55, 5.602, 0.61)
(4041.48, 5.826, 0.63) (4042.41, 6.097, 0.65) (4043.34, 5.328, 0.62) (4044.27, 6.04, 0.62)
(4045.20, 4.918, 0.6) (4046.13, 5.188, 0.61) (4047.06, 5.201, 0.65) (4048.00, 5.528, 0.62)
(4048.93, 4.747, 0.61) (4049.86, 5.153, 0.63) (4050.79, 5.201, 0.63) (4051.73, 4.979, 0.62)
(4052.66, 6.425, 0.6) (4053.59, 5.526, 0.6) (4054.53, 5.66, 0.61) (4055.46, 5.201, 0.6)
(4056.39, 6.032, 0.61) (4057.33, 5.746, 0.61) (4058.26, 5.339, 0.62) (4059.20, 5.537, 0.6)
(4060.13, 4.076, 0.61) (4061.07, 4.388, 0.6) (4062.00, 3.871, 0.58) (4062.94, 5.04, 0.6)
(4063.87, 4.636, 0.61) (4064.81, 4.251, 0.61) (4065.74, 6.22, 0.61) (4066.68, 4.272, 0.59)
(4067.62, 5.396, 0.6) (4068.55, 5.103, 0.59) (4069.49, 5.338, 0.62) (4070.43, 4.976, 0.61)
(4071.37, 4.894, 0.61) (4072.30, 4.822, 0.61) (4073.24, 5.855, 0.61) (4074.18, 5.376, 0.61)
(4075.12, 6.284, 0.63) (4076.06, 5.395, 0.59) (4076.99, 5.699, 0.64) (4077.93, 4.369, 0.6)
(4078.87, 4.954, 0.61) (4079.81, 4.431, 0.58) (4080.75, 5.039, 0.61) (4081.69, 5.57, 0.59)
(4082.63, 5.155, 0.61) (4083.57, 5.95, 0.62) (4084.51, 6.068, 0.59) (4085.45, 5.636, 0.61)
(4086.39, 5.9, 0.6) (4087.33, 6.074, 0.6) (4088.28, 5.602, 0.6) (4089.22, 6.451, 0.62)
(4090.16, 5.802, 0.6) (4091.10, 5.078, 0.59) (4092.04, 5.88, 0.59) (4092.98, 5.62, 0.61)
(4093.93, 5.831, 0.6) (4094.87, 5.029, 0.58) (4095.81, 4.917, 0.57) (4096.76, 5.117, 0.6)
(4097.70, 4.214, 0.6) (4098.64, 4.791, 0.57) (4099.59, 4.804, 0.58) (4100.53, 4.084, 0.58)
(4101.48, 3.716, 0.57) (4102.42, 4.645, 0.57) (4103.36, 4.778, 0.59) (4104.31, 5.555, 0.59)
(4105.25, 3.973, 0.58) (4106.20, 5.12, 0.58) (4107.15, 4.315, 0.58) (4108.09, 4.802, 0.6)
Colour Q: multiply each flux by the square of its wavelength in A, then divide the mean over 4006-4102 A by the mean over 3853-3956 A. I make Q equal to 1.7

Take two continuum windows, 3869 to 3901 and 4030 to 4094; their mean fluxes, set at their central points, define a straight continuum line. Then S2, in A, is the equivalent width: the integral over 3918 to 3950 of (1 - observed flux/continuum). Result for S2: 7.3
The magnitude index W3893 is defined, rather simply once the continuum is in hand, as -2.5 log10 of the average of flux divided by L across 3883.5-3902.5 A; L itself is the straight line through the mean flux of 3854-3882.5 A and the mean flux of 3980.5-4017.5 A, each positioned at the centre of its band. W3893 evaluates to 0.06 mag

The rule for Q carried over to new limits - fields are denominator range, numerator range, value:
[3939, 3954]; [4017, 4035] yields 1.67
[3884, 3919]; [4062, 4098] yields 1.50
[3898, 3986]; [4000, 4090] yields 1.65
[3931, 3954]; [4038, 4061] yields 1.90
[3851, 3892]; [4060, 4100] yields 1.82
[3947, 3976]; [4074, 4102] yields 1.75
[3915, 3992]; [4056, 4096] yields 1.61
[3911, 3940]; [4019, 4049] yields 1.87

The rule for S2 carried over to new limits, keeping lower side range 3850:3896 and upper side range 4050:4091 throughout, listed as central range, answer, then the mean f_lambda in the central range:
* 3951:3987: 5.7 A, 3.6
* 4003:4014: -2.3 A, 5.65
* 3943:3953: 0.4 A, 3.89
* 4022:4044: -3.3 A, 5.68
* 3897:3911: -1.6 A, 4.02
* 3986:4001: -2.3 A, 5.22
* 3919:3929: 1.1 A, 3.4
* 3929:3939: 4.4 A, 2.18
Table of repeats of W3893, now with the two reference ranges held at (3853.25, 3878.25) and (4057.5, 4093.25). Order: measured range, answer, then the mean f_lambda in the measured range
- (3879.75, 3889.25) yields 0.17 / 2.94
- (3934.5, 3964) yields 0.22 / 3.31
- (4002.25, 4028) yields -0.22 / 5.76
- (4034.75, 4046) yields -0.15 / 5.68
